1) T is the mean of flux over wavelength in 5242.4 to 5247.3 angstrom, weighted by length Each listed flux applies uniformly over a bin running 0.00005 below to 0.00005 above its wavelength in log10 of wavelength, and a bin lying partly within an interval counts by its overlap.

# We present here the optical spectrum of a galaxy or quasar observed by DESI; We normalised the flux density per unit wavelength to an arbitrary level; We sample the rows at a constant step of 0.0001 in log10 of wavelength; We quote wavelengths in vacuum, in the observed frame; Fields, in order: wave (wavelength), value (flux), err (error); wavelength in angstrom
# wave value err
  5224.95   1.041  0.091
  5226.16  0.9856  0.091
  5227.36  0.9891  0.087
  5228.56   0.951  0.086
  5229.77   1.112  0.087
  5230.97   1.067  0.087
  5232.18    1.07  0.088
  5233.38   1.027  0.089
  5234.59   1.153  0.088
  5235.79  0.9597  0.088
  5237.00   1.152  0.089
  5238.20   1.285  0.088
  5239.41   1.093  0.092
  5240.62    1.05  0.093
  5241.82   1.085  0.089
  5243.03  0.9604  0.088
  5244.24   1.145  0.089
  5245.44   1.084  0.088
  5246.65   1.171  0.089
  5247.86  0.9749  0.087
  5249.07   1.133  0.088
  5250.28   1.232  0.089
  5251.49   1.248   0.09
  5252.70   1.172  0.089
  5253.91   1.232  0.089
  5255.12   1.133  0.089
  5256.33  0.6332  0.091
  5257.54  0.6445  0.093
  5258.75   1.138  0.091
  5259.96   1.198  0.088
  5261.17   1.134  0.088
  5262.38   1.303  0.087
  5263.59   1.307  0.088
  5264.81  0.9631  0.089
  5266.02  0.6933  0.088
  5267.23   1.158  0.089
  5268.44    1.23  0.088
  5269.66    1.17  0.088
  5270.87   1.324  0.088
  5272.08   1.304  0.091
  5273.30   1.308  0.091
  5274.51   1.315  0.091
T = 1.09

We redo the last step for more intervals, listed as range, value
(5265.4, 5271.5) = 1.12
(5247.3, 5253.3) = 1.15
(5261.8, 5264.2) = 1.3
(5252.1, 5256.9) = 1.05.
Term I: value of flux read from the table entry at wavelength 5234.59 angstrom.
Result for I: 1.153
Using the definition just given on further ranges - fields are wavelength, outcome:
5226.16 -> 0.9856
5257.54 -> 0.6445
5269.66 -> 1.17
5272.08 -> 1.304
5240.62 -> 1.05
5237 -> 1.152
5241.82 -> 1.085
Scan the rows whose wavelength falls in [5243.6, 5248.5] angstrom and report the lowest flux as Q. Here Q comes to 0.9749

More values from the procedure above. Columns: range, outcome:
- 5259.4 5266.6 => 0.6933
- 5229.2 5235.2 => 1.027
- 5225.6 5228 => 0.9856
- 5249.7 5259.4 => 0.6332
